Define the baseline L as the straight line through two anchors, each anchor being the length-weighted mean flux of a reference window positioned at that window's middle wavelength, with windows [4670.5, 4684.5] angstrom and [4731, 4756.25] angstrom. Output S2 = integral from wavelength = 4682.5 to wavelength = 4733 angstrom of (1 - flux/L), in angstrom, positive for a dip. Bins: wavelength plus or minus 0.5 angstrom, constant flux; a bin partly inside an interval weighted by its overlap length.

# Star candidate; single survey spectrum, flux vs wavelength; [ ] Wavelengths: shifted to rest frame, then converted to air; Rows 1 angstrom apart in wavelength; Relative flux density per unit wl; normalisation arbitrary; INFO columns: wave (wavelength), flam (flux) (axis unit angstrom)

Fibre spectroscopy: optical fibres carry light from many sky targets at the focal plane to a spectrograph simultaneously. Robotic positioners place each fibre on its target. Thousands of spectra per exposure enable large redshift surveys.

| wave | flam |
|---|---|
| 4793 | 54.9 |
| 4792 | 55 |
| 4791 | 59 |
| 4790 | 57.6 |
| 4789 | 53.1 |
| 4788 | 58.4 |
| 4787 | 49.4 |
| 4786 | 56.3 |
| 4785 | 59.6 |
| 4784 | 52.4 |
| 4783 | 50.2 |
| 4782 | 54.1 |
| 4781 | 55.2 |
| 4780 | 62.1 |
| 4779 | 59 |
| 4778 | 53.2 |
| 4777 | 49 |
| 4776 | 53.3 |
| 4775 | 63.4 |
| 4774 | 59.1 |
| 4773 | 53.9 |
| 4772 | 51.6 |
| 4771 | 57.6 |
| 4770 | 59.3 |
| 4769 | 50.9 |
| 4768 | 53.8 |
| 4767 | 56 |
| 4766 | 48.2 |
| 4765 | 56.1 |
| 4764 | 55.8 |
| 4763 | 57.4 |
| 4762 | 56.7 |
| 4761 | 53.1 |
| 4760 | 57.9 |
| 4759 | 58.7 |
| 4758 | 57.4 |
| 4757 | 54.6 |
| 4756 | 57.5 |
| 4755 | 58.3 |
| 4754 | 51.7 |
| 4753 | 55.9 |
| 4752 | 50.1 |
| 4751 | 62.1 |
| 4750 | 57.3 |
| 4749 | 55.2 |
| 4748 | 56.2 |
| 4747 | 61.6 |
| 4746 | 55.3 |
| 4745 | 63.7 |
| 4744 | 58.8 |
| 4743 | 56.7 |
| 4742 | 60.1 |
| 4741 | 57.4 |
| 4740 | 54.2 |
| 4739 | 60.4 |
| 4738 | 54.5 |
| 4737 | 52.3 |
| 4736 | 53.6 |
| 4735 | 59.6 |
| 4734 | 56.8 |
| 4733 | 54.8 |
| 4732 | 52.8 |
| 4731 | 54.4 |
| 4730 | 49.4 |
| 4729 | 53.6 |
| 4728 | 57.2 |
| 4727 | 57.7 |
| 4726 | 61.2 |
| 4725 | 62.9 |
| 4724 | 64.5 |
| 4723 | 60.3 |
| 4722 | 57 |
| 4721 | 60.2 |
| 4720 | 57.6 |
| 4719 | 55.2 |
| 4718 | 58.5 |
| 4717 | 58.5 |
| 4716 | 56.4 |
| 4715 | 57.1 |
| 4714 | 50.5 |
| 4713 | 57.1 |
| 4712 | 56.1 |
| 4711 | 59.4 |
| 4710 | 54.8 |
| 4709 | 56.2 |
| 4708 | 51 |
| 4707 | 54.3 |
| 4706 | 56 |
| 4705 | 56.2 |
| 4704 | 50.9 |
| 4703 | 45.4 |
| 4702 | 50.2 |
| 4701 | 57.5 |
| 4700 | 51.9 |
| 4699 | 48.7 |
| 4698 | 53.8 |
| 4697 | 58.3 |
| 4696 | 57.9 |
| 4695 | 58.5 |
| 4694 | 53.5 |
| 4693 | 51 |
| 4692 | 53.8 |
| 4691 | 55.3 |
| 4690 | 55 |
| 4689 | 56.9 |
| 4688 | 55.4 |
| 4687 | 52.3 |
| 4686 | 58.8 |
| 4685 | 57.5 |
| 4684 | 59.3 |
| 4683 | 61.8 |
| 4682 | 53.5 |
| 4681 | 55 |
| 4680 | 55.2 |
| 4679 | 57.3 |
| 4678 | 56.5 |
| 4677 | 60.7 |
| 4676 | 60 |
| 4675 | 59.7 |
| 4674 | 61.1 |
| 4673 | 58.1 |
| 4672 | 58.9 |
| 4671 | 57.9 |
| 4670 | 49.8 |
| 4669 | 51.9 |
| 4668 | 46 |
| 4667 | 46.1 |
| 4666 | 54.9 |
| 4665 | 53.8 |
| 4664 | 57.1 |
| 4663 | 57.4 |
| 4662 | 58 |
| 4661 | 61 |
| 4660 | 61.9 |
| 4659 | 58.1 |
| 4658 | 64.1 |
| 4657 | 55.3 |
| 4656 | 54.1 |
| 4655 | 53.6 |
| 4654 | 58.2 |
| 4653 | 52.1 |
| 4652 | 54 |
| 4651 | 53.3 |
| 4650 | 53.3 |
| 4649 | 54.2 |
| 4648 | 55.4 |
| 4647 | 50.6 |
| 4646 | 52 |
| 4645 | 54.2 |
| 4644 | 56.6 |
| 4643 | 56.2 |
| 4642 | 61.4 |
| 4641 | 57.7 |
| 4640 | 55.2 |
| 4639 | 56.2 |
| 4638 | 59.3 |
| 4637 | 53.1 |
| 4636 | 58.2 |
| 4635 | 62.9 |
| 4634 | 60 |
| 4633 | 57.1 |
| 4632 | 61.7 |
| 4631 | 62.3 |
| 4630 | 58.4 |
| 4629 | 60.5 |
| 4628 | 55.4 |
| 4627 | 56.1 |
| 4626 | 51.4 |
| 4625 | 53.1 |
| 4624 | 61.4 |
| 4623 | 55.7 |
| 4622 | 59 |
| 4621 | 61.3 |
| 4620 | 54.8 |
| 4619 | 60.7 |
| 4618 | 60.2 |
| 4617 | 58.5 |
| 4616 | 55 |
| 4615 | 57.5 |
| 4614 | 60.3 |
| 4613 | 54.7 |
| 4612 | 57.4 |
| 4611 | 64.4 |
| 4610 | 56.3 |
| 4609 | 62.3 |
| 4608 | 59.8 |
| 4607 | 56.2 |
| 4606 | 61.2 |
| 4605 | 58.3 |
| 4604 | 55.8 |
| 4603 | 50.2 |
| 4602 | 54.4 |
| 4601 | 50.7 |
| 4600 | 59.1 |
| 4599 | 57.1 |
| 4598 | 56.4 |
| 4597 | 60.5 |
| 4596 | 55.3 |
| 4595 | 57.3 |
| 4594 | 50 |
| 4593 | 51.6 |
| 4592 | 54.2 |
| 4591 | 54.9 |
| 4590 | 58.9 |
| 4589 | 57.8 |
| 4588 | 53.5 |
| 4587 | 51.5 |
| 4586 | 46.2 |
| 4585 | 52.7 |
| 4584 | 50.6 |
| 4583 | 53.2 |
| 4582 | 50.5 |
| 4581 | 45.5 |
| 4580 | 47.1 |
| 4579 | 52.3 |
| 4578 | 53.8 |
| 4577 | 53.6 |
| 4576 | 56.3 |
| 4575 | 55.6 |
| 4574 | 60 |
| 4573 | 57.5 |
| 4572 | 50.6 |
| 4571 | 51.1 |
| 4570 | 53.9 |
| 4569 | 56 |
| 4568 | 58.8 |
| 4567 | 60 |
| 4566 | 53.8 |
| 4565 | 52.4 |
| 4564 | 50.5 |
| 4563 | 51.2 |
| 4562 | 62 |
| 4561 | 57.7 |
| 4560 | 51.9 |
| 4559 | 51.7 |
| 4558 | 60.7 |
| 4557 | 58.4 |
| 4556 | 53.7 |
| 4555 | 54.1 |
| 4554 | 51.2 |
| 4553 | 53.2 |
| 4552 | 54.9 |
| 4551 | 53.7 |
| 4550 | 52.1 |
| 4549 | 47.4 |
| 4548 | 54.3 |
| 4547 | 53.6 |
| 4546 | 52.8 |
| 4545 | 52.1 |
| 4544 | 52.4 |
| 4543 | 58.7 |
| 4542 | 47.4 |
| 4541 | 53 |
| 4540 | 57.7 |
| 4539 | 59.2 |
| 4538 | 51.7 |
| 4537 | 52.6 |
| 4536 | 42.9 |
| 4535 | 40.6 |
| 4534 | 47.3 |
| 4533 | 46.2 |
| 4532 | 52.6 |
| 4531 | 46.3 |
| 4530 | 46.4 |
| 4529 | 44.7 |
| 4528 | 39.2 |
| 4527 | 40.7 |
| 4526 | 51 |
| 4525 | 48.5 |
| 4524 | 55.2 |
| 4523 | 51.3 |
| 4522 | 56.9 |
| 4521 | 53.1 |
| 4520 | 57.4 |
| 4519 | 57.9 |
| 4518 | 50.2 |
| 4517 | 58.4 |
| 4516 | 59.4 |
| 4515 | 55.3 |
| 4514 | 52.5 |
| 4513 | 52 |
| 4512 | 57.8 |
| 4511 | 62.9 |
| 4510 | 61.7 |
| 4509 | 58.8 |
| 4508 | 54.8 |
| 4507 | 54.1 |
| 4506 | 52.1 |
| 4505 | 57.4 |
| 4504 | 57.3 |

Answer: 1.5 angstrom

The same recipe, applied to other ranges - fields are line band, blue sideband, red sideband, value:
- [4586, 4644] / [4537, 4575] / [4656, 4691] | -1.7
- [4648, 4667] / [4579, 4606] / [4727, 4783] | -0.5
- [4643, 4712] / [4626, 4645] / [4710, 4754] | 2.6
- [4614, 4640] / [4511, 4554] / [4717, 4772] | -1.9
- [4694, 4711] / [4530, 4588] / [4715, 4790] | 0.4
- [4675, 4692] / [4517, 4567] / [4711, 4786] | -0.6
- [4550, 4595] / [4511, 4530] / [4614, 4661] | 0.5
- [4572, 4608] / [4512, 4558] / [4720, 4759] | -0.7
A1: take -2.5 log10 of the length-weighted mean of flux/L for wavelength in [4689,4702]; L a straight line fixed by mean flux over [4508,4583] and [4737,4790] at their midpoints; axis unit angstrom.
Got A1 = 0.01 mag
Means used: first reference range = 53.1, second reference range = 56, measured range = 54.5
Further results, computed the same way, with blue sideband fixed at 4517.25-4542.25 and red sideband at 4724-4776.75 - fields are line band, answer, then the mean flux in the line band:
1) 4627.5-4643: -0.11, 58.5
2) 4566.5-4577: -0.09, 55.9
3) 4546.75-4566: -0.06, 53.9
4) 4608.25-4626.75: -0.11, 58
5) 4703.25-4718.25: 0.00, 55.3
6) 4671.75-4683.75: -0.07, 58.2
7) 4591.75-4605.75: -0.06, 55.2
